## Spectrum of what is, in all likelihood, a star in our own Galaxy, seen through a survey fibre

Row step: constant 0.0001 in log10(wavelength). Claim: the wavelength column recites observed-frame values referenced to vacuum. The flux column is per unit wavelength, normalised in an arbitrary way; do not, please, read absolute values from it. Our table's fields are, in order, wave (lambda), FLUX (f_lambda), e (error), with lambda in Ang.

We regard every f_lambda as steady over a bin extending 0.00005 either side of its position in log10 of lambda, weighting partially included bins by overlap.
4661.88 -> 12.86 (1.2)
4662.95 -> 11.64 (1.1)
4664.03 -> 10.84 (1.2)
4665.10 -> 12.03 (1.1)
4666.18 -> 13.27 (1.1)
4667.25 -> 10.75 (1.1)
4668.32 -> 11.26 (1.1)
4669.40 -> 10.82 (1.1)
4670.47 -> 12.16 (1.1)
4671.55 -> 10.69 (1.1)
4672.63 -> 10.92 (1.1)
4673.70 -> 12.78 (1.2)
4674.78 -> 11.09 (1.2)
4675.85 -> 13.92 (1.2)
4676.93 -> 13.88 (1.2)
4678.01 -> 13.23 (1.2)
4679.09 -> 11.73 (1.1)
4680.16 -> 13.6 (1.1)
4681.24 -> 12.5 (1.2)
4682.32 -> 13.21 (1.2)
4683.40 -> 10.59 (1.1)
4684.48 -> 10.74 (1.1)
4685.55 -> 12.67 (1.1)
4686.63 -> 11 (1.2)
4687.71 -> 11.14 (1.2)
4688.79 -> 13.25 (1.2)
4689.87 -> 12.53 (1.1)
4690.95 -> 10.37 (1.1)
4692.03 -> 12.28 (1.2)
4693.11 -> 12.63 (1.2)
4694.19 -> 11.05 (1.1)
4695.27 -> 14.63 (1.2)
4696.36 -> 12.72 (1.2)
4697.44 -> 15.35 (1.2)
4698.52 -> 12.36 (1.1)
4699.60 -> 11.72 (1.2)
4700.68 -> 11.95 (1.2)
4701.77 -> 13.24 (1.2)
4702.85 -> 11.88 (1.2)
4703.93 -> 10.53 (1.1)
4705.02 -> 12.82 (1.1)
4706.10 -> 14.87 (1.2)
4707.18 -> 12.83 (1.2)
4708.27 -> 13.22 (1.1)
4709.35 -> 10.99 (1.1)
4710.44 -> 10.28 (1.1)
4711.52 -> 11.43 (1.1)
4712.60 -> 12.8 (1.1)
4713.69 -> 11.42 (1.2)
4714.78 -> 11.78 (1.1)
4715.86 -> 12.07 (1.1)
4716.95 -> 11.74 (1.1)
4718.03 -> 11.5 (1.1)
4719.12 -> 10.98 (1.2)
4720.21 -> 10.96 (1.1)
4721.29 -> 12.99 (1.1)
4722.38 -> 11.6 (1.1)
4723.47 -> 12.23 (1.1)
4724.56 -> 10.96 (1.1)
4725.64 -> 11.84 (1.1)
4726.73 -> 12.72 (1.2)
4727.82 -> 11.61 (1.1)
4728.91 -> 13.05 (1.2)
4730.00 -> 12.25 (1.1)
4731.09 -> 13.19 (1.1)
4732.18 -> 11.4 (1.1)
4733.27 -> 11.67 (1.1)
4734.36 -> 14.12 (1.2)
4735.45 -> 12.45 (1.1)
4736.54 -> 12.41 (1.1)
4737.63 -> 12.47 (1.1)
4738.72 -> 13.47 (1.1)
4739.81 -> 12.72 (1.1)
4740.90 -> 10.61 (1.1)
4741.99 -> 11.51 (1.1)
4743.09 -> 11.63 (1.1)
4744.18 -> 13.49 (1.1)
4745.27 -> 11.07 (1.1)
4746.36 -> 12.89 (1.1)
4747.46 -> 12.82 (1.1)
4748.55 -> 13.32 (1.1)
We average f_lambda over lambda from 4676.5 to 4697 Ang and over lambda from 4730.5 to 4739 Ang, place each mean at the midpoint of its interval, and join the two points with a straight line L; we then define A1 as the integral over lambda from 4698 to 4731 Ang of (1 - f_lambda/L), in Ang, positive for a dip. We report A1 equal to 1.2 Ang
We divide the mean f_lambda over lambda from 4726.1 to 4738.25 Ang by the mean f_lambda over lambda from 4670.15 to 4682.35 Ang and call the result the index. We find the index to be 1.00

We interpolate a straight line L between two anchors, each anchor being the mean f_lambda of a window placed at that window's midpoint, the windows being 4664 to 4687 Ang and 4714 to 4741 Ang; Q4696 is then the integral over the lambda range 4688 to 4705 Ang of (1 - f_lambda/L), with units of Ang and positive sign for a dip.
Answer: -0.51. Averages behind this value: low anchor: 12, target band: 12.4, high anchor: 12.1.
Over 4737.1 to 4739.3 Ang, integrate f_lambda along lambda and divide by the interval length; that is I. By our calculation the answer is 13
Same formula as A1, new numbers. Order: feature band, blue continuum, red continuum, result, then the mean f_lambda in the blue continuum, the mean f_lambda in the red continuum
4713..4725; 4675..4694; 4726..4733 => 0.6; 12.3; 12.3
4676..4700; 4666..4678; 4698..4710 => -0.5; 12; 12.4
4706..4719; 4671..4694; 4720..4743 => 0.2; 12.1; 12.2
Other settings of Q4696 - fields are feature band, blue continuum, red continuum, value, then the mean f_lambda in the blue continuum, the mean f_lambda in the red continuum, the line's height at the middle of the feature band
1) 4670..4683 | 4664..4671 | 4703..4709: -0.59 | 11.7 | 12.7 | 11.9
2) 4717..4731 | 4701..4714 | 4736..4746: 0.30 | 12.2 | 12.2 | 12.2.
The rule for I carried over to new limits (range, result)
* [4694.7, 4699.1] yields 13.7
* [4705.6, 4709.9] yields 12.9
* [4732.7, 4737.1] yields 12.7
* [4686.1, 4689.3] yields 11.8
